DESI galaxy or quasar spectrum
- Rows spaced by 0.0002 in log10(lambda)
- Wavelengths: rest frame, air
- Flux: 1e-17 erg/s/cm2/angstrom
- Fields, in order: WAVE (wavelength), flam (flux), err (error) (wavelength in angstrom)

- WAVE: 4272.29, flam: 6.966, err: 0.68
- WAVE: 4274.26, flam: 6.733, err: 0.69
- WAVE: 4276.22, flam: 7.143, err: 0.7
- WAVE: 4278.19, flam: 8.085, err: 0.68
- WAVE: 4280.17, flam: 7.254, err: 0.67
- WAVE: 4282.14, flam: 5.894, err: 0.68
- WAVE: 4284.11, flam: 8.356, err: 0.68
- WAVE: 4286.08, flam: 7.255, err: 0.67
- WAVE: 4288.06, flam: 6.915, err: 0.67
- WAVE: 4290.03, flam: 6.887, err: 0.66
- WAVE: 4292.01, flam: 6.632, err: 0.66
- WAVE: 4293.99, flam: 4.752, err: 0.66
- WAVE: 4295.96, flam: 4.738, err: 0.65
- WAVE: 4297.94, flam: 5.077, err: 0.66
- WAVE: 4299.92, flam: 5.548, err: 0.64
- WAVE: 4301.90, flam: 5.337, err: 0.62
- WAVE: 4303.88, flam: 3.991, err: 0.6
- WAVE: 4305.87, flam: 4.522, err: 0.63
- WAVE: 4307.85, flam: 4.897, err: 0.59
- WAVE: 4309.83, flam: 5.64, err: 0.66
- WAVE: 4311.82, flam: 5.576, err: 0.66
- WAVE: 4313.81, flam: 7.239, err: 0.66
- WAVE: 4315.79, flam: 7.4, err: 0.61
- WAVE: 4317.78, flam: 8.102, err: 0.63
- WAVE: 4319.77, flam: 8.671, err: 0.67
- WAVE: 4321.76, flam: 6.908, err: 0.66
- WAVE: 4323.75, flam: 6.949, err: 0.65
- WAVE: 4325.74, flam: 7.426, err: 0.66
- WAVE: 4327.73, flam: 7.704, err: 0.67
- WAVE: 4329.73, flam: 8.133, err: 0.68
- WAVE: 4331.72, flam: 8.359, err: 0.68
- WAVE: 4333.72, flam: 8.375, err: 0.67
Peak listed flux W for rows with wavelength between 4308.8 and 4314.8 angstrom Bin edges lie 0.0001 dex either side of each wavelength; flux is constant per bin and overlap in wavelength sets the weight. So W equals 7.239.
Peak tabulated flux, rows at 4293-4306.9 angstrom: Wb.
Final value 5.548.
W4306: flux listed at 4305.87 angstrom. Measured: 4.522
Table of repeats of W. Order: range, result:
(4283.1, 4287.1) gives 8.356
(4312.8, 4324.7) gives 8.671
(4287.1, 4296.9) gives 6.915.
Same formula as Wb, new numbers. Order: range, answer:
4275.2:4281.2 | 8.085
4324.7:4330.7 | 8.133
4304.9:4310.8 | 5.64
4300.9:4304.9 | 5.337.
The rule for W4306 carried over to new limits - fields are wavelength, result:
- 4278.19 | 8.085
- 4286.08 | 7.255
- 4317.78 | 8.102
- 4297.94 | 5.077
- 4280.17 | 7.254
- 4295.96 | 4.738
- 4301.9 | 5.337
